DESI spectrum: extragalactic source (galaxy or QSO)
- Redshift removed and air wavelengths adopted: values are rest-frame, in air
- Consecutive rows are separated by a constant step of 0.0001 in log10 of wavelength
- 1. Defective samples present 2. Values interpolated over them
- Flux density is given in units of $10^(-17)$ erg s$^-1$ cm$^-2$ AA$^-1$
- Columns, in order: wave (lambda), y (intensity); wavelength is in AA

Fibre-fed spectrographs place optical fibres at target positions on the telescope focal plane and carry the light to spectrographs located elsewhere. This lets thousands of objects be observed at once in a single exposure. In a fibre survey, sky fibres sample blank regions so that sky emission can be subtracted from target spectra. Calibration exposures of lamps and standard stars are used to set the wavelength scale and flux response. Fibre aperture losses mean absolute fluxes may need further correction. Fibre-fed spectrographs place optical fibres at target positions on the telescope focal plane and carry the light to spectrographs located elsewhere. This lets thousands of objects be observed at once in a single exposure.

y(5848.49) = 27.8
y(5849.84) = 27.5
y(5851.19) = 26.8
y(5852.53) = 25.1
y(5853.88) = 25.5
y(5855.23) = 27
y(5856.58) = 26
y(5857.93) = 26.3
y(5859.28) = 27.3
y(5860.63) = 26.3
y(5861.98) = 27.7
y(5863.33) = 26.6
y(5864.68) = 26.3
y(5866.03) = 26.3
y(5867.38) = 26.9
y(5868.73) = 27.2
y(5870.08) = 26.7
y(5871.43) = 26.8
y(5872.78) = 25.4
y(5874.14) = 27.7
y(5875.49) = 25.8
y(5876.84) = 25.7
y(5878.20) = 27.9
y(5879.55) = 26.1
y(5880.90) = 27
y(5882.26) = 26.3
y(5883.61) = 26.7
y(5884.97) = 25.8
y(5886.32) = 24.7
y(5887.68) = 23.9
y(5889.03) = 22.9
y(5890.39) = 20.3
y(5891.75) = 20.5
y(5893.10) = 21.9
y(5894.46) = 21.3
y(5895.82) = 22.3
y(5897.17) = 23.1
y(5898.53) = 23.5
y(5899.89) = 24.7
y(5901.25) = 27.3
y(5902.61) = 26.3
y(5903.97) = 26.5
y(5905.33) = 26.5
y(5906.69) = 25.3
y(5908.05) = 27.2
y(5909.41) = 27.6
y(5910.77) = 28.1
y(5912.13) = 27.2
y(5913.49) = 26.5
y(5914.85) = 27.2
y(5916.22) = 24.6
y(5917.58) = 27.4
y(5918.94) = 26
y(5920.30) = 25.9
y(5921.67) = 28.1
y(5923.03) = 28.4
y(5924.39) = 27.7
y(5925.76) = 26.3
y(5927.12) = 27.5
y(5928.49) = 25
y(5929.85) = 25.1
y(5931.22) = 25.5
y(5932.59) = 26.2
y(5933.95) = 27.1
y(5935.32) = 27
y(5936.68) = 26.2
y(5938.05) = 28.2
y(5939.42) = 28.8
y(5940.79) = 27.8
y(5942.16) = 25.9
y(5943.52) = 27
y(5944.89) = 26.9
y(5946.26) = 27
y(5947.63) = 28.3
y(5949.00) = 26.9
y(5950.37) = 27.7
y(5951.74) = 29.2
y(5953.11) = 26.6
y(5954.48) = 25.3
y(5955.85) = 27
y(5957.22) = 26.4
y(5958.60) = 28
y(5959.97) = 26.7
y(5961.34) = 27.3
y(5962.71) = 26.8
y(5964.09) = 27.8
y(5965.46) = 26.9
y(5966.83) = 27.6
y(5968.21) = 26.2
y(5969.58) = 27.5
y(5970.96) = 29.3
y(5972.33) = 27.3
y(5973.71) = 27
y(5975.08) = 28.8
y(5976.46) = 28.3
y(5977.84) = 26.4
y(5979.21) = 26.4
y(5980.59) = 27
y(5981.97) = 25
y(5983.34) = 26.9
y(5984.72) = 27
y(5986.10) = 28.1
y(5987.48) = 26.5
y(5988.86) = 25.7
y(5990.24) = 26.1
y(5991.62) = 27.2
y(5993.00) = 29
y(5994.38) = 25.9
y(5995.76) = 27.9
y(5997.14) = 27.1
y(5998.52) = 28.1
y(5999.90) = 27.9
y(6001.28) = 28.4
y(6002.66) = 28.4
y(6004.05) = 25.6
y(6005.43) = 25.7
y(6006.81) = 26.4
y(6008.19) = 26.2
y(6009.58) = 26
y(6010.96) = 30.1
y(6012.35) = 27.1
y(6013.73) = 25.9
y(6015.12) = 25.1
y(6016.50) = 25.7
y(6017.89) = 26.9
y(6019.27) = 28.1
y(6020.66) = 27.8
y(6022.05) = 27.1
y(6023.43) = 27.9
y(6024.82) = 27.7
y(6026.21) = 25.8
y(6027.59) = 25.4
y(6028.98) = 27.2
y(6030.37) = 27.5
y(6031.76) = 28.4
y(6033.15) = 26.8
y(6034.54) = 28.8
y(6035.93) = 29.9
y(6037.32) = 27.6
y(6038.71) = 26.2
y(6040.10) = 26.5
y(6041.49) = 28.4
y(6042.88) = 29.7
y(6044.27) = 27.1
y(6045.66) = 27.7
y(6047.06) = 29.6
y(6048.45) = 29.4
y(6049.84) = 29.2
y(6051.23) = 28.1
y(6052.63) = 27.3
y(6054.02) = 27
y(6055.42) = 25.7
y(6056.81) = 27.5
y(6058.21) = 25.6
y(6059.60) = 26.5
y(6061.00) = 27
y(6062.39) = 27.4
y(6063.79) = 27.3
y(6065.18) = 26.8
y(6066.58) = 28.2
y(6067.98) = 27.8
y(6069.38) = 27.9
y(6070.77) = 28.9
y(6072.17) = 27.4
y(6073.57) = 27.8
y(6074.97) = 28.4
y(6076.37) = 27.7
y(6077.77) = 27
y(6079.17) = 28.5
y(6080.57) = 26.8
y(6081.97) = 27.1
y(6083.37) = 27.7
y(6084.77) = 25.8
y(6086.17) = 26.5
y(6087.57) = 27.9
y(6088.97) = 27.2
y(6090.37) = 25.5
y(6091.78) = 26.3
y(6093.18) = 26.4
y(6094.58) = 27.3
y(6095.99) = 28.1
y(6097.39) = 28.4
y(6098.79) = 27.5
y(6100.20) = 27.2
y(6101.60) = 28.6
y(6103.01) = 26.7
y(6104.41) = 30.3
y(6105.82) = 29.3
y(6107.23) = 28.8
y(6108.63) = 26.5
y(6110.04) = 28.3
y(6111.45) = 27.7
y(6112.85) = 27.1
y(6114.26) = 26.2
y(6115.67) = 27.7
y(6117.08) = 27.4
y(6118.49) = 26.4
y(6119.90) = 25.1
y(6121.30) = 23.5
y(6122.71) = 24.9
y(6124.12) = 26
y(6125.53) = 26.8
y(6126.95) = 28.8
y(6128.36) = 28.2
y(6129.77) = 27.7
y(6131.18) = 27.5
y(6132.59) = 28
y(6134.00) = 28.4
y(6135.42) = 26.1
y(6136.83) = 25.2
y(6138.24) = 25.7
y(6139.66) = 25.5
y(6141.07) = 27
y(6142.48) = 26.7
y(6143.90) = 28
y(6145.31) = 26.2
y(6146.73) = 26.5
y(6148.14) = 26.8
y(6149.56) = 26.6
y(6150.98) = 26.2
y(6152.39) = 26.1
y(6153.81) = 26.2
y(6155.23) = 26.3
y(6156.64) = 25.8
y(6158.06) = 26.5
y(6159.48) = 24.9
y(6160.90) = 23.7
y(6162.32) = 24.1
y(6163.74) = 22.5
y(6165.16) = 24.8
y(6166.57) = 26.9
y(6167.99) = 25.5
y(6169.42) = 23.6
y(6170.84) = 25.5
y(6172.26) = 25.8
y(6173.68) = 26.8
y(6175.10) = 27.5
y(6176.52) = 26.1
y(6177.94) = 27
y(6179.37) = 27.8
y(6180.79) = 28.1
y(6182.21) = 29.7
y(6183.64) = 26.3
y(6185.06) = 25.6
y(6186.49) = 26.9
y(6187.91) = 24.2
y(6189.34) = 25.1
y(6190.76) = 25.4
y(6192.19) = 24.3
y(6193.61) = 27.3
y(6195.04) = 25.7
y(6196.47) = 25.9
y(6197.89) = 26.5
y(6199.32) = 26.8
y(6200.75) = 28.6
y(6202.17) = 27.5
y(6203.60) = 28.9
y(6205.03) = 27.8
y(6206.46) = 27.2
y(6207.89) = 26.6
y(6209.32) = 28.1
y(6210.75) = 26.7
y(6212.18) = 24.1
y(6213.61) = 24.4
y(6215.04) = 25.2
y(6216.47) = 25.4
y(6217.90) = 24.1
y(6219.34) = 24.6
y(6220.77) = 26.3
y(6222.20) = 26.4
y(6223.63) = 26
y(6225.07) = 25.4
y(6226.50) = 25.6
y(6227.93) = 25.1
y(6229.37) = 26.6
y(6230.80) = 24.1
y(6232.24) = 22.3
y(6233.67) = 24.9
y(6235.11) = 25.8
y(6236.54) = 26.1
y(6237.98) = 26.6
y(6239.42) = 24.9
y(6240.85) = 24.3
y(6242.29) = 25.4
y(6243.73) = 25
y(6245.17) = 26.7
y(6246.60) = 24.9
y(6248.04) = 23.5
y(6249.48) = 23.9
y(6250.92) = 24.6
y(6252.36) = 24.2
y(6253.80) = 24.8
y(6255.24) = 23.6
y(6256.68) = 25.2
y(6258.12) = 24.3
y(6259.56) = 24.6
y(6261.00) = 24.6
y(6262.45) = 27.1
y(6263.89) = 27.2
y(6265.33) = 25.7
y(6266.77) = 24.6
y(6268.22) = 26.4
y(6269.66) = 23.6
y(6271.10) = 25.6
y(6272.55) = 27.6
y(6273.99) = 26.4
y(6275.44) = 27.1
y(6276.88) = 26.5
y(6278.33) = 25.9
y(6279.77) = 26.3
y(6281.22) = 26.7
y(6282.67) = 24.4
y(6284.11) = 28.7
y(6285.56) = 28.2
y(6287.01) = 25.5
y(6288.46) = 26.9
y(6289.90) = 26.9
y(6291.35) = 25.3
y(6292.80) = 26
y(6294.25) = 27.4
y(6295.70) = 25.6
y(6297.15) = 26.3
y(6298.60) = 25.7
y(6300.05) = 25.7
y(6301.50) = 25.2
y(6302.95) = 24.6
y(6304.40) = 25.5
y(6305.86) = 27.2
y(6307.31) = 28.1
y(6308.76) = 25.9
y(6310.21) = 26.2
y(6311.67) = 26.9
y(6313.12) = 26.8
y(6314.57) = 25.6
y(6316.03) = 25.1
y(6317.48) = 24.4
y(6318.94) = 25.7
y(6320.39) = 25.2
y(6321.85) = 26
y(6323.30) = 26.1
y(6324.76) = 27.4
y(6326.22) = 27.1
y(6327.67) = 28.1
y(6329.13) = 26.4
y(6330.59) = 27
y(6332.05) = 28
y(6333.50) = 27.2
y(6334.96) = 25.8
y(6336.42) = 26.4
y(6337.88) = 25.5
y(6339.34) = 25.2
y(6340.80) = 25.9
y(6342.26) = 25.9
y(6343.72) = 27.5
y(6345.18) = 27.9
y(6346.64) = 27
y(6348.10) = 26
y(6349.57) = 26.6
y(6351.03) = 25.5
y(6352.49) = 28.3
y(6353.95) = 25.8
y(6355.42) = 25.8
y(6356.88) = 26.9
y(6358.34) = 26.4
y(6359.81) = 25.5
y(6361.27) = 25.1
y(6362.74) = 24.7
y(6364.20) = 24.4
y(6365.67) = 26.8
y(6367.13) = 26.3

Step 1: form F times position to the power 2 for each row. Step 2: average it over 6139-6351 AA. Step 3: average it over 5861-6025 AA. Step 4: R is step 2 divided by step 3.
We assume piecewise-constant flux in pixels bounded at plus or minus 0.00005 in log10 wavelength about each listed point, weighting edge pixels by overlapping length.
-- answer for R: 1.08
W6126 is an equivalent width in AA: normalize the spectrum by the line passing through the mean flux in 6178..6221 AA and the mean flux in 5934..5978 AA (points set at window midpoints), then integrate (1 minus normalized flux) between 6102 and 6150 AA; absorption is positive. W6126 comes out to -0.61 AA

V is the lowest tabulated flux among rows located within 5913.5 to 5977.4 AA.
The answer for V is 24.6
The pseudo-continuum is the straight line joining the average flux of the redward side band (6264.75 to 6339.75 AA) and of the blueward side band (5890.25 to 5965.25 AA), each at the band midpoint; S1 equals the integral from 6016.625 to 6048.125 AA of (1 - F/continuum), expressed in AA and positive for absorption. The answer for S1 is -1.63 AA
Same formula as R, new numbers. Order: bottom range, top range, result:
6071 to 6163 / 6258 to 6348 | 1.04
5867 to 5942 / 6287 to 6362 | 1.16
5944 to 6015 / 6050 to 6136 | 1.04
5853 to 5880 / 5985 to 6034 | 1.07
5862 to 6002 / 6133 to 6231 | 1.07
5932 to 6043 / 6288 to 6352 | 1.08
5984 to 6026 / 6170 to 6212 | 1.05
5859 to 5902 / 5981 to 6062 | 1.13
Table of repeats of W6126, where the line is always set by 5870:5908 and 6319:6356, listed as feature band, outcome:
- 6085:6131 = -2.6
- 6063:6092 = -2.0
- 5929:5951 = -1.6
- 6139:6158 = -0.4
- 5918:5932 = -0.8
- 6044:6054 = -1.1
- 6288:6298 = 0.0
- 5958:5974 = -1.4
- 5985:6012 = -1.9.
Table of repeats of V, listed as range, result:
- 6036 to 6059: 25.6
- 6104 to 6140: 23.5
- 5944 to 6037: 25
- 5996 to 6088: 25.1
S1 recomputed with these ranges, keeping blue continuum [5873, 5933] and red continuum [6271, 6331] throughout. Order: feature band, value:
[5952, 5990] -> -1.9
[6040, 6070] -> -2.0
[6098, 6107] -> -0.8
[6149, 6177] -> 0.6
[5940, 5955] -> -0.9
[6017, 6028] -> -0.5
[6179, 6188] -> -0.3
